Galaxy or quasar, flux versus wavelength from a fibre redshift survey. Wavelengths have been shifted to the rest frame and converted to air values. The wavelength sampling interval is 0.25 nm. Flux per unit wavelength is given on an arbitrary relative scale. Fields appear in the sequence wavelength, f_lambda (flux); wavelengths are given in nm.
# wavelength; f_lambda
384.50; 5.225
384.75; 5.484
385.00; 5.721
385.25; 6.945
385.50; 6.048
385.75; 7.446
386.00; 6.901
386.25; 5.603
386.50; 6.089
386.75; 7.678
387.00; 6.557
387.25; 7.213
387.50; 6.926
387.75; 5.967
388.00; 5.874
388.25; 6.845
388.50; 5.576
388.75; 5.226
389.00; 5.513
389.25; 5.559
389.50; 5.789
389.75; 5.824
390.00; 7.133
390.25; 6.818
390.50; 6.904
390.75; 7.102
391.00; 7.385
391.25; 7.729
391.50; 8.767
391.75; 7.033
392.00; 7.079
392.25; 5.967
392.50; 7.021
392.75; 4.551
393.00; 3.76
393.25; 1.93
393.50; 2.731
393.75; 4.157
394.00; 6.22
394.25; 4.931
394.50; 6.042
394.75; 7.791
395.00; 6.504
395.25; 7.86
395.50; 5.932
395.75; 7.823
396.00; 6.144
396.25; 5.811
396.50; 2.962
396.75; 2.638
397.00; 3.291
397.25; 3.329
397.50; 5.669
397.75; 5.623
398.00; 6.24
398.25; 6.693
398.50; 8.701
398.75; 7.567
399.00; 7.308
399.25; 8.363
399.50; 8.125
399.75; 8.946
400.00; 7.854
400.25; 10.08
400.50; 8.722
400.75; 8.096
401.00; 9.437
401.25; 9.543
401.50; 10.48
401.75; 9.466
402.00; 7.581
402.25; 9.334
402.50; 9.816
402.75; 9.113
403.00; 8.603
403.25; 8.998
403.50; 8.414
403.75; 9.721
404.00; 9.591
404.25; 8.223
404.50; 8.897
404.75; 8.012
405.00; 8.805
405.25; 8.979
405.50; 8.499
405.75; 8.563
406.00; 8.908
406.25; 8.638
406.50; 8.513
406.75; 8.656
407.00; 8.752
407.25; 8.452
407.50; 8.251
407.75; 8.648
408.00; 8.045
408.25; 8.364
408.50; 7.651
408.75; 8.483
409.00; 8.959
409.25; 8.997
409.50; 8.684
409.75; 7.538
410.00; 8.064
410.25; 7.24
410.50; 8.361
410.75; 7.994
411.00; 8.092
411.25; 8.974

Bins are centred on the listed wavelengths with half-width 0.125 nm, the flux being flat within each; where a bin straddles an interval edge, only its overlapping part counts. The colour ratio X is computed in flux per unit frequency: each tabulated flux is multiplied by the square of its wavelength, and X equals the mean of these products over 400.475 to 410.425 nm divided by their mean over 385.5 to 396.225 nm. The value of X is 1.50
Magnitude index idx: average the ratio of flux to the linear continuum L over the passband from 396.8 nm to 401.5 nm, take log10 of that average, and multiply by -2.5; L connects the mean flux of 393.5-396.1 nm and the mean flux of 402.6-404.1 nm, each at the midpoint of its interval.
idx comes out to 0.04 mag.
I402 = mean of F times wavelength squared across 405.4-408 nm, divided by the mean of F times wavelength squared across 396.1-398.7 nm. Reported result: 1.7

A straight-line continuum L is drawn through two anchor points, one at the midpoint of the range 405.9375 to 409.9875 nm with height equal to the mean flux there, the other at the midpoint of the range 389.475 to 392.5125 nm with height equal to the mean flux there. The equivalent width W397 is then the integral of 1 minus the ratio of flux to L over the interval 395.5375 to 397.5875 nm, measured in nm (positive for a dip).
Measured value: 0.75 nm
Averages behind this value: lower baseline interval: 7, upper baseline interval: 8.45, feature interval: 4.74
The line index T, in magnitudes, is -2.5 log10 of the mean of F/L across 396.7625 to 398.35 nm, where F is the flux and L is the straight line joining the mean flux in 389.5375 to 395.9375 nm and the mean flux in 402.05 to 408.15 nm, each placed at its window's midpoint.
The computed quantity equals 0.41 mag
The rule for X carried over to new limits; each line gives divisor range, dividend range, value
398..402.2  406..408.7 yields 1.03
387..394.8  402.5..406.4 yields 1.57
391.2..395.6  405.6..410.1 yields 1.55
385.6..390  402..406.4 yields 1.53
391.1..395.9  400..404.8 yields 1.58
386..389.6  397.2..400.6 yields 1.27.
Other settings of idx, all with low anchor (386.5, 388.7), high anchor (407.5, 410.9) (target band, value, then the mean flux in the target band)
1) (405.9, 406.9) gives -0.09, 8.67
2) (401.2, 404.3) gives -0.19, 9.16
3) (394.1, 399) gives 0.22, 5.91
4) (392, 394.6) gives 0.40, 4.83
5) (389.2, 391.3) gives 0.00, 6.7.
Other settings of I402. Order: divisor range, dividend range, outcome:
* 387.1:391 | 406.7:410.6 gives 1.45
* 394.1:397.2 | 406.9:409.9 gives 1.60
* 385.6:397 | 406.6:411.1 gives 1.50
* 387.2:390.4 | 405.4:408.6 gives 1.51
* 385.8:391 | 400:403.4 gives 1.53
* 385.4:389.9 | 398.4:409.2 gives 1.51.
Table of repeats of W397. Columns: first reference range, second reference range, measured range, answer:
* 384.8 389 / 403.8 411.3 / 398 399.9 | -0.06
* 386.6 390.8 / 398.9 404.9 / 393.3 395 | 0.50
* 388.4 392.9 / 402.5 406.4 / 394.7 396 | 0.04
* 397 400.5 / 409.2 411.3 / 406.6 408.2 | -0.11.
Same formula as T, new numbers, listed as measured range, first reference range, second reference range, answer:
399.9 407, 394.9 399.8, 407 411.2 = -0.22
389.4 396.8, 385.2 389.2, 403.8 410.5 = 0.17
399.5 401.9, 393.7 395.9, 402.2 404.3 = -0.10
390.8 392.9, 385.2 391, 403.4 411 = -0.01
